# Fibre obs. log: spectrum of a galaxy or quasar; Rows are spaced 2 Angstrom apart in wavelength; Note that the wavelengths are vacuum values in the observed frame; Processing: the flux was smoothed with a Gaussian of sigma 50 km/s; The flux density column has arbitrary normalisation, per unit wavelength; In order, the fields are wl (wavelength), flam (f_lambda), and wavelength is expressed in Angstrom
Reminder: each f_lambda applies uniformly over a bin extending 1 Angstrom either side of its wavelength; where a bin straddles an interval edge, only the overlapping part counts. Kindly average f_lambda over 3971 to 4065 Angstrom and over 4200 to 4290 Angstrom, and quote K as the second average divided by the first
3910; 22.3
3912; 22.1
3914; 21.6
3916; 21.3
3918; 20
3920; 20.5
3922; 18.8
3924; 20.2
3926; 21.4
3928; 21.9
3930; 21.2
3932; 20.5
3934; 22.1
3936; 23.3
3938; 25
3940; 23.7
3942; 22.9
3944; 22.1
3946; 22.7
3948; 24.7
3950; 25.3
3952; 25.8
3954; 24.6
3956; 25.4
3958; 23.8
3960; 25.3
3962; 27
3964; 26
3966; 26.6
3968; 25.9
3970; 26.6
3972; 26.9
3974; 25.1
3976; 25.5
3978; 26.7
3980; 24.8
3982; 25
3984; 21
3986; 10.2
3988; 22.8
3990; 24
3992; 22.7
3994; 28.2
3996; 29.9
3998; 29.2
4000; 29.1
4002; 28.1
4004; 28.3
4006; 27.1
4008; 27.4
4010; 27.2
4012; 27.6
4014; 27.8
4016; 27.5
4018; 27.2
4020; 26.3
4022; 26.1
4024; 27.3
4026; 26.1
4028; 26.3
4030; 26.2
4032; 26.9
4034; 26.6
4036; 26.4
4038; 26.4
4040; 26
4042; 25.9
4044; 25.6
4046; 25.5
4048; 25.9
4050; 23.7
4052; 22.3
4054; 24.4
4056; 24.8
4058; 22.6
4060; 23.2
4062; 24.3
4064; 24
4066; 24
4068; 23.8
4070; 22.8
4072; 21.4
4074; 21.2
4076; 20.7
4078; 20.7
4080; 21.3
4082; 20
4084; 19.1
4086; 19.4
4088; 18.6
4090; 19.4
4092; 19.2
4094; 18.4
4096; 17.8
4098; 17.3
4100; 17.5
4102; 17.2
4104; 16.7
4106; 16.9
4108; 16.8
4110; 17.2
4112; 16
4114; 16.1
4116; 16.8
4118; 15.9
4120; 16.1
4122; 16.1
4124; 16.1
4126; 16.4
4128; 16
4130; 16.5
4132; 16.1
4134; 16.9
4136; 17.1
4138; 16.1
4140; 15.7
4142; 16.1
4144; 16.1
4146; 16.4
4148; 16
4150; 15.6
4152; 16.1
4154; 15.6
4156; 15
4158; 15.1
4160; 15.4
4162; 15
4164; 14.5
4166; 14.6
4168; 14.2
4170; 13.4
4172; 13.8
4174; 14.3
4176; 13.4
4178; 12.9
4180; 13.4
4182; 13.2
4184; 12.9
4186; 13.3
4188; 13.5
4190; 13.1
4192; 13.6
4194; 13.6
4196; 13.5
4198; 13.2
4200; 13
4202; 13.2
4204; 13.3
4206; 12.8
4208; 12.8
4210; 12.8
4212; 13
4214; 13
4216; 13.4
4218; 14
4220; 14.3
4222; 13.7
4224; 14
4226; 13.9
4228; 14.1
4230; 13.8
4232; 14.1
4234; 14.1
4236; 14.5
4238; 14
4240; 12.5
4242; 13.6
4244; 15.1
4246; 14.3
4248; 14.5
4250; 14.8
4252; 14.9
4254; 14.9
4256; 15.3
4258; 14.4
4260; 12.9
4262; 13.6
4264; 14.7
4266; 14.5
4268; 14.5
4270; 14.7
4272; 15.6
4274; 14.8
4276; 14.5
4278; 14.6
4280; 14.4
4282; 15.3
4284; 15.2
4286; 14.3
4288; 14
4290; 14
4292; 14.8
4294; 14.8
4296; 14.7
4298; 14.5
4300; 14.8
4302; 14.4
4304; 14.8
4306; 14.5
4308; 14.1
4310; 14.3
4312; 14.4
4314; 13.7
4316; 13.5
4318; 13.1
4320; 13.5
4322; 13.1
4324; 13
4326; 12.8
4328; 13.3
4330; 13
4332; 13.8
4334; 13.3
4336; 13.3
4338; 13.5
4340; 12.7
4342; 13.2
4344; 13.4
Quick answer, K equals 0.6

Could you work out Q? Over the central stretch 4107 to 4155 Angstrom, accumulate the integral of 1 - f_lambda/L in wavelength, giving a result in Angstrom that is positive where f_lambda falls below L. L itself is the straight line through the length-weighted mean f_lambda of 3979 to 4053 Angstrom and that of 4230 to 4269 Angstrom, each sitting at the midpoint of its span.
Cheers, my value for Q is 9.2 Angstrom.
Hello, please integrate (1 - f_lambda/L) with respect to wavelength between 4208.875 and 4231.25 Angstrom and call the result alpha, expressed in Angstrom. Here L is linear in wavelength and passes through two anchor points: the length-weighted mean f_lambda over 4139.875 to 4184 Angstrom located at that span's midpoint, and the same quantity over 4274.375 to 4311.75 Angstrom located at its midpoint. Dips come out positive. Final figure 1.6 Angstrom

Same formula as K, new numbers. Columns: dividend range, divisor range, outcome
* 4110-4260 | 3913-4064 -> 0.59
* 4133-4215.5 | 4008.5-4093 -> 0.59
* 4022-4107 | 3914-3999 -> 0.95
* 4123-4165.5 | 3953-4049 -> 0.61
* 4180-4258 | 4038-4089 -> 0.60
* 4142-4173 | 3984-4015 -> 0.59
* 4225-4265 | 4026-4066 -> 0.57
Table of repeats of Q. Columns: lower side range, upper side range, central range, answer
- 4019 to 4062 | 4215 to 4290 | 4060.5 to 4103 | 5.3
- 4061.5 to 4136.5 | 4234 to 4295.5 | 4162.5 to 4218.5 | 9.9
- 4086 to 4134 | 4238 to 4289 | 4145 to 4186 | 4.1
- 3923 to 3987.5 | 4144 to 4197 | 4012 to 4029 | -4.9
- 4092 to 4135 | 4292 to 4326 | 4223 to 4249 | 1.8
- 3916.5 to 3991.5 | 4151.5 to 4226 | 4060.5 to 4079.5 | -4.0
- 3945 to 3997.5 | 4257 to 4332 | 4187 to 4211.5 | 5.8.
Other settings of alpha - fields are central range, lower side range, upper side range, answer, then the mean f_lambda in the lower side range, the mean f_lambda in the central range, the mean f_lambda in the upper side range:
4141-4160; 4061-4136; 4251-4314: 1.88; 18.6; 15.8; 14.5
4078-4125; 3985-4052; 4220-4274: 8.83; 26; 17.7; 14.3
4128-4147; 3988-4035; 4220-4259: 3.46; 27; 16.3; 14.2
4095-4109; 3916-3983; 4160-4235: 0.30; 23.8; 17.2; 13.6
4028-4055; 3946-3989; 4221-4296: -4.47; 24.5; 25.6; 14.4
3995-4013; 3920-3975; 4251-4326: -4.82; 23.8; 28.2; 14.3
